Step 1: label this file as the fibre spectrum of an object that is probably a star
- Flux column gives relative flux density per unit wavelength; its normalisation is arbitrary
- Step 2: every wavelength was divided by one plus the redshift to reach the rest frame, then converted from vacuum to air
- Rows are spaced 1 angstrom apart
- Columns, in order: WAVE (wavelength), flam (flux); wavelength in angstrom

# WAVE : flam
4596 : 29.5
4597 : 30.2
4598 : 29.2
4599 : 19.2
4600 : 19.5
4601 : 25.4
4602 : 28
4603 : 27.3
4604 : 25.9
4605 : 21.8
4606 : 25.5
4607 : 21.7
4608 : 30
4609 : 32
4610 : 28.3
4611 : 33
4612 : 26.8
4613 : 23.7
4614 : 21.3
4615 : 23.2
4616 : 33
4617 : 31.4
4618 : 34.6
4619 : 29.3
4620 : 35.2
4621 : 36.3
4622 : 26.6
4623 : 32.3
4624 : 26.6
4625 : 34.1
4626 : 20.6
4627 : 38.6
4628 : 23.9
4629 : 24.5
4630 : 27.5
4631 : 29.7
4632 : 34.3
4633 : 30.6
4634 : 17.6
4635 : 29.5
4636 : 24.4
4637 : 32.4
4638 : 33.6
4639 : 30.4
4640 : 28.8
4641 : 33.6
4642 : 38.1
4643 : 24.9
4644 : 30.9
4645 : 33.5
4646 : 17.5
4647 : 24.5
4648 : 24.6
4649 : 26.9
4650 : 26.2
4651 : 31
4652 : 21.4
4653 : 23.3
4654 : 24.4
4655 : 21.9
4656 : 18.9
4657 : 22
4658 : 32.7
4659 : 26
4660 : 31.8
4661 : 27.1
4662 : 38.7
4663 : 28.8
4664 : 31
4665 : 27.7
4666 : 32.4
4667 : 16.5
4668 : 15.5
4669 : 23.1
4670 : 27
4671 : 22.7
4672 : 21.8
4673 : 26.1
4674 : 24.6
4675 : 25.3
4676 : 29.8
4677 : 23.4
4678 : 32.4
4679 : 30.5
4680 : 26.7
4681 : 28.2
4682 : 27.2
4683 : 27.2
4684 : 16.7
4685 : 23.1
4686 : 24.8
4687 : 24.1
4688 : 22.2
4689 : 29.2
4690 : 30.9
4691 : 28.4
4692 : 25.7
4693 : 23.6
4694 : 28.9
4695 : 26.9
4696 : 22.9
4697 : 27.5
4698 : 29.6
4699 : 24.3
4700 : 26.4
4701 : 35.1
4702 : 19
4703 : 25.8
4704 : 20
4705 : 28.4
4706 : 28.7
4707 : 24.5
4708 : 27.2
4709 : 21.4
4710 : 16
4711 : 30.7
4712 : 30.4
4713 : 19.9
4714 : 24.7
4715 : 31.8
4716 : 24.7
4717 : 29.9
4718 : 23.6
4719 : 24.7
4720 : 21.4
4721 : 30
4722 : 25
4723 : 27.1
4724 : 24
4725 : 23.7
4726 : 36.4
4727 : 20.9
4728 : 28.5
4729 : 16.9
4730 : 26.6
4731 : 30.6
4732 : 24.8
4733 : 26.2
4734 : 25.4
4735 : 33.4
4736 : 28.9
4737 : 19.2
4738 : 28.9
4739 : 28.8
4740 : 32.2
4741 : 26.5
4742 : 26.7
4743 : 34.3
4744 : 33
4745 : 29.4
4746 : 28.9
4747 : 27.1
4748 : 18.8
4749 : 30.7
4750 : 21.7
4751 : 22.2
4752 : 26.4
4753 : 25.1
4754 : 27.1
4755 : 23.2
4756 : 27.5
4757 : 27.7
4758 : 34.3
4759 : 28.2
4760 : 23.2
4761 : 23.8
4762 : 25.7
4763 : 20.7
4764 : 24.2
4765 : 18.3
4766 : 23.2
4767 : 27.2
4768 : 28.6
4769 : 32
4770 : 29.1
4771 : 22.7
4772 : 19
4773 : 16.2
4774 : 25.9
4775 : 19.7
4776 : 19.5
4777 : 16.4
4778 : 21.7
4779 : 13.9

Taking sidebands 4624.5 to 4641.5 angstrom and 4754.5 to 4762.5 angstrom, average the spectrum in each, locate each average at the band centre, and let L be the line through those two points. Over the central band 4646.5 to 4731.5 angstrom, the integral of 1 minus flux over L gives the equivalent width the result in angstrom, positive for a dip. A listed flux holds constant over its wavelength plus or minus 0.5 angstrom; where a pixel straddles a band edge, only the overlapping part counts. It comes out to 6.36 angstrom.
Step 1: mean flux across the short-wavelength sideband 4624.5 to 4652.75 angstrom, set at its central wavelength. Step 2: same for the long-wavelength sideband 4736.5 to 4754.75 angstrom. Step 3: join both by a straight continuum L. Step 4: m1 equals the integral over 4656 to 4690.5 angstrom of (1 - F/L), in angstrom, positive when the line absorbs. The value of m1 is 2.0 angstrom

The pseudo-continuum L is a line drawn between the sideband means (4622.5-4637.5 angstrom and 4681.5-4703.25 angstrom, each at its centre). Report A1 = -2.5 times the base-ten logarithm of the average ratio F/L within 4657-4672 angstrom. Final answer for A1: 0.008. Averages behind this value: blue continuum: 28.4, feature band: 26.9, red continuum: 25.9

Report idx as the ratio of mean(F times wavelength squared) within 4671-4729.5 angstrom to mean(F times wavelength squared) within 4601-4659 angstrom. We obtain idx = 1.0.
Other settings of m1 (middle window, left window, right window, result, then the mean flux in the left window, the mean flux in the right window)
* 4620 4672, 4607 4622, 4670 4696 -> 0.5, 29.5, 26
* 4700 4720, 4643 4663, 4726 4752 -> 1.0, 26.5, 27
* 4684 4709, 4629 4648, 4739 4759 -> 2.0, 28.8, 27.6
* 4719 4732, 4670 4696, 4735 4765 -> 0.3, 26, 26.7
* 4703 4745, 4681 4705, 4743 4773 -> -1.2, 25.7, 25.8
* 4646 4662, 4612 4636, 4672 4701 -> 1.1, 28.8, 26.4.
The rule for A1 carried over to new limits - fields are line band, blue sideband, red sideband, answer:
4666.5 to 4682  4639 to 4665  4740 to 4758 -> 0.10 mag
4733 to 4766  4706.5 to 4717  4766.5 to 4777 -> -0.10 mag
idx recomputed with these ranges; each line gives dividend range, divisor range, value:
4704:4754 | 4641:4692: 1.03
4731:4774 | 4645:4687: 1.06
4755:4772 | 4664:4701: 1.03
